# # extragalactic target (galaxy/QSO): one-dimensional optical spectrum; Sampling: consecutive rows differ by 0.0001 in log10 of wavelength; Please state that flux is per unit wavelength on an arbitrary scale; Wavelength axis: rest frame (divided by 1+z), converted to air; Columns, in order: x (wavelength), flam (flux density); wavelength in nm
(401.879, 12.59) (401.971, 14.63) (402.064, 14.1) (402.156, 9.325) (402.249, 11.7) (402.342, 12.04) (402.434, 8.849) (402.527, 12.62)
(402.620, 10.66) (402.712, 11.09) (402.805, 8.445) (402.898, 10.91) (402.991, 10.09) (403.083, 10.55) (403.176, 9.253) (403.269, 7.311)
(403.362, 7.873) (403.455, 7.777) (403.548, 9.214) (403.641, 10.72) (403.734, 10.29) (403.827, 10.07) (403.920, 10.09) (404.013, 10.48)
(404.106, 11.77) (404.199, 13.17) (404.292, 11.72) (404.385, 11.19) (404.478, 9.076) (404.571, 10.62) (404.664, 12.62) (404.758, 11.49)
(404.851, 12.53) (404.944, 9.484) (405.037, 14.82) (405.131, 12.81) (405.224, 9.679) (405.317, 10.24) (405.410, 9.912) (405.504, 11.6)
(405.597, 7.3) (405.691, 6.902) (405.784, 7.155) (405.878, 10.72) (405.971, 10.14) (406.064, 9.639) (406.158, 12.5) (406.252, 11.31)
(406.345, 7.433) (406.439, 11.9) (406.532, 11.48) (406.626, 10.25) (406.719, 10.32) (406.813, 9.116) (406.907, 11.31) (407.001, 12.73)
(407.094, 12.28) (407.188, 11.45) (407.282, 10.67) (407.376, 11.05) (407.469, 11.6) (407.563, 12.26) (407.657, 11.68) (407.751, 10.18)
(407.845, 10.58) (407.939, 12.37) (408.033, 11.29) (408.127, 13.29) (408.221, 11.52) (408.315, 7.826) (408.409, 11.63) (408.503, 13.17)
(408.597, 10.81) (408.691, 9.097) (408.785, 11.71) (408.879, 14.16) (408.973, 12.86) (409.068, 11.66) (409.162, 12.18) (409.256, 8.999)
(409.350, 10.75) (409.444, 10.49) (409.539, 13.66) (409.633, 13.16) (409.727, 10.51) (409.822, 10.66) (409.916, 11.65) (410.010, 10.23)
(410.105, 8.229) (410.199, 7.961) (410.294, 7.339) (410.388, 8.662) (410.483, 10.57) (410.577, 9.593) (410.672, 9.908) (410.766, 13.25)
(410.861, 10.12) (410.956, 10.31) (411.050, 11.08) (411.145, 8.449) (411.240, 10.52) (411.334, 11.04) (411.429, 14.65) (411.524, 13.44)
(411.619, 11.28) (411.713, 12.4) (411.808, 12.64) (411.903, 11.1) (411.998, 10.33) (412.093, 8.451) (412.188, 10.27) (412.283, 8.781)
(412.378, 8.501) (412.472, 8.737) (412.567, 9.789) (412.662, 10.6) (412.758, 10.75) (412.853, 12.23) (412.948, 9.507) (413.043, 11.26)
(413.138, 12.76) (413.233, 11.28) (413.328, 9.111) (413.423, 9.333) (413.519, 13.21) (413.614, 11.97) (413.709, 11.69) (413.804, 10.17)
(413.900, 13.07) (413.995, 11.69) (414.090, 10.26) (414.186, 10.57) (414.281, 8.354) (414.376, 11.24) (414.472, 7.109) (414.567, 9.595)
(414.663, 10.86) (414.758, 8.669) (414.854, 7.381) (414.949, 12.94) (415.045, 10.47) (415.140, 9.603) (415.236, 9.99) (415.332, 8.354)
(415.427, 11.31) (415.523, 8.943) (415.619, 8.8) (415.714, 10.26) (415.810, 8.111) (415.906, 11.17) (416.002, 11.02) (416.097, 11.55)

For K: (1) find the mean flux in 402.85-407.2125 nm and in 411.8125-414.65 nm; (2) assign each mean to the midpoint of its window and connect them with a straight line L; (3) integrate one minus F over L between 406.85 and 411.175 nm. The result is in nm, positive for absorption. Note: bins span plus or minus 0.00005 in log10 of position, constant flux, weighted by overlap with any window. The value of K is -0.22 nm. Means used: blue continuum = 10.4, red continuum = 10.4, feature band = 11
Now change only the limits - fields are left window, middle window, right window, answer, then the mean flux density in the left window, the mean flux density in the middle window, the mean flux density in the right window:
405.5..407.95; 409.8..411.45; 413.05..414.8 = 0.068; 10.5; 10.2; 10.6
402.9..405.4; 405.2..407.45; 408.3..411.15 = 0.067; 10.6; 10.3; 10.7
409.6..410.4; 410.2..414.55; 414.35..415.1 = -0.354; 9.82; 10.6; 9.74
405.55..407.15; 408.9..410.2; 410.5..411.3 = -0.095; 10.2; 11.1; 10.4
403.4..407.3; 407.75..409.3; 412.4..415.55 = -0.130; 10.6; 11.4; 10.4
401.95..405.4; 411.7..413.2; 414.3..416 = -0.078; 10.8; 10.5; 9.71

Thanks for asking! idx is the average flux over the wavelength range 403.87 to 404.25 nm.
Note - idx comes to 11.4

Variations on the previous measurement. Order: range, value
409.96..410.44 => 8.52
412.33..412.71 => 9.42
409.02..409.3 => 11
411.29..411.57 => 13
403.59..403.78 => 10.5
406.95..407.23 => 12.2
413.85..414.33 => 10.8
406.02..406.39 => 10.2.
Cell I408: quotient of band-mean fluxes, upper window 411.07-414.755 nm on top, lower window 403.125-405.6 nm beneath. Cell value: 1.01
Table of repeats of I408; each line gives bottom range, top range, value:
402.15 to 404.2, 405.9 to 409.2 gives 1.11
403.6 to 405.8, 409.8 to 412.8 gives 0.97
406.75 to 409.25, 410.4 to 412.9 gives 0.94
